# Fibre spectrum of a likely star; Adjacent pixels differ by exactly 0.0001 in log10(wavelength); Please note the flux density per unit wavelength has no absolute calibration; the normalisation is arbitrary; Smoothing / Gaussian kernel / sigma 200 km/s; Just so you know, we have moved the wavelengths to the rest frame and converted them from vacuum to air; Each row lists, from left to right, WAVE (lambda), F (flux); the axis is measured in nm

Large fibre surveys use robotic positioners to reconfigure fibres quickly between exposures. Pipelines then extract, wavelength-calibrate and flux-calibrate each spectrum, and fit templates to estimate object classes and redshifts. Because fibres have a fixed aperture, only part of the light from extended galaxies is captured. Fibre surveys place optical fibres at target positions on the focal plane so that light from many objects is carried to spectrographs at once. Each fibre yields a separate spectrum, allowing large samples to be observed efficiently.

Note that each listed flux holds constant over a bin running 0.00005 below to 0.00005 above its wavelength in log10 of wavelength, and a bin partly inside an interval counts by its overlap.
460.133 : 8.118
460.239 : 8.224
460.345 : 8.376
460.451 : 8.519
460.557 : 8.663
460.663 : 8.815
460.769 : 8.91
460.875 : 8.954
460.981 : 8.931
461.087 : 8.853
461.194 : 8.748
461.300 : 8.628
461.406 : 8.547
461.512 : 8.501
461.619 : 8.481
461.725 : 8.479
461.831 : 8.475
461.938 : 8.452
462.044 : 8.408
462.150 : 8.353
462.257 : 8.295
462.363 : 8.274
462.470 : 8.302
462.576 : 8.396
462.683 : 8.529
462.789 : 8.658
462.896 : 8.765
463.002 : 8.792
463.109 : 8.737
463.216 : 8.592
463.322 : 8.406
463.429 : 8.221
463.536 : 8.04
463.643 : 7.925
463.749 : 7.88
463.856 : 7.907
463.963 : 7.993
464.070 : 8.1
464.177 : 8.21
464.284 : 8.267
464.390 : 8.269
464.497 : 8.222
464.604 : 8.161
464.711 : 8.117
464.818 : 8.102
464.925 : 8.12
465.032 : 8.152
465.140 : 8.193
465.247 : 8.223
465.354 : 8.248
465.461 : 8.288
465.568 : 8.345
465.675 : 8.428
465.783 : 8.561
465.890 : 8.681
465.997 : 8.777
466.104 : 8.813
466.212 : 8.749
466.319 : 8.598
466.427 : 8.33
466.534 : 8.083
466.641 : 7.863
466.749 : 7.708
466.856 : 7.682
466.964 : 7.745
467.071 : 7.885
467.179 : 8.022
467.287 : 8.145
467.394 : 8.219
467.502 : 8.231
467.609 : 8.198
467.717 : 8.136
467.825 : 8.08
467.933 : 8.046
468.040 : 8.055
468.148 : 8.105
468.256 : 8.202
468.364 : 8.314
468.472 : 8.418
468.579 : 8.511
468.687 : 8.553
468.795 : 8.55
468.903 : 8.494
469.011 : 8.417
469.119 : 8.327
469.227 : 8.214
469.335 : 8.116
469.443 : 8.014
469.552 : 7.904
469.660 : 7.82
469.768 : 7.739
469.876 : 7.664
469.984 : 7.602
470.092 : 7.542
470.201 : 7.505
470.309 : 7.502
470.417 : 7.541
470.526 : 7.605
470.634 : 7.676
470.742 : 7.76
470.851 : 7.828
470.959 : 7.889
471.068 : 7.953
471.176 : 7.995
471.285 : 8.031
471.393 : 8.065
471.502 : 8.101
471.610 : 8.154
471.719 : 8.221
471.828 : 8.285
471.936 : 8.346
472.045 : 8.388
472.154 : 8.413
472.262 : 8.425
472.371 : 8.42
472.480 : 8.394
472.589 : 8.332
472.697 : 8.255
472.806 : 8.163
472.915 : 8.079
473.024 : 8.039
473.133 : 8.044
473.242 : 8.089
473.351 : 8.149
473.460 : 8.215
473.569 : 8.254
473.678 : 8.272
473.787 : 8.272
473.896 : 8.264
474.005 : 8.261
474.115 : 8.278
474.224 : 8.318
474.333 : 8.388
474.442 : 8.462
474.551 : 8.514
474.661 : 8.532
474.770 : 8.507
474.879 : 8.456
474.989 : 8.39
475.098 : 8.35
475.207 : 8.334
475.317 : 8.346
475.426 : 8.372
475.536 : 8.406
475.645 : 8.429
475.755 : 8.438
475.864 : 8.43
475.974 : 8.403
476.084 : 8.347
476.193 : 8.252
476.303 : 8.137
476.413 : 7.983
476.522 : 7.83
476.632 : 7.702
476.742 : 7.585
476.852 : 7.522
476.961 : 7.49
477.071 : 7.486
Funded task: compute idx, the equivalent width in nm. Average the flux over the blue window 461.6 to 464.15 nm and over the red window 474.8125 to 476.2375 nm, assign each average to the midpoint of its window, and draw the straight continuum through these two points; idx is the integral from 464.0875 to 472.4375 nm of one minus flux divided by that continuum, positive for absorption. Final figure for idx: 0.23 nm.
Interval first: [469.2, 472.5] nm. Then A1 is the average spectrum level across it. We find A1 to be 7.96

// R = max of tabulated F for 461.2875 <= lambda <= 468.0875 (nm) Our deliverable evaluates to 8.813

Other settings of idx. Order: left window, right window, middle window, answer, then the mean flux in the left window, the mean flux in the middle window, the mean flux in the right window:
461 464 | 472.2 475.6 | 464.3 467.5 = 0.06 nm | 8.42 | 8.23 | 8.31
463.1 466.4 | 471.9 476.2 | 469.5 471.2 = 0.12 nm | 8.29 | 7.72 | 8.33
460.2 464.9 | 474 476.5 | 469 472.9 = 0.17 nm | 8.42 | 8.01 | 8.36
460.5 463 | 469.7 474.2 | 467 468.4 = 0.03 nm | 8.59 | 8.12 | 8.05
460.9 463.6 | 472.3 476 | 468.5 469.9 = 0.03 nm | 8.51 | 8.2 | 8.32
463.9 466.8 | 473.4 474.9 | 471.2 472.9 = 0.02 nm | 8.28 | 8.26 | 8.36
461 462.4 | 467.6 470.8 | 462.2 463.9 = 0.01 nm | 8.51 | 8.36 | 8.02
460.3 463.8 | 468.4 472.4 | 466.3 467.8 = 0.03 nm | 8.51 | 8.05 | 8.05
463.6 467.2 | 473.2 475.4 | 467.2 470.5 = 0.07 nm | 8.2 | 8.07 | 8.34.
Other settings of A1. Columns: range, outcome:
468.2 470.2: 8.11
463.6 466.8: 8.25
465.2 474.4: 8.15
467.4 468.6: 8.2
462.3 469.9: 8.24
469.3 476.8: 8.13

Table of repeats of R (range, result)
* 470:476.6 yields 8.532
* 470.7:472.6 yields 8.425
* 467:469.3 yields 8.553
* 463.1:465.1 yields 8.737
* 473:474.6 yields 8.514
